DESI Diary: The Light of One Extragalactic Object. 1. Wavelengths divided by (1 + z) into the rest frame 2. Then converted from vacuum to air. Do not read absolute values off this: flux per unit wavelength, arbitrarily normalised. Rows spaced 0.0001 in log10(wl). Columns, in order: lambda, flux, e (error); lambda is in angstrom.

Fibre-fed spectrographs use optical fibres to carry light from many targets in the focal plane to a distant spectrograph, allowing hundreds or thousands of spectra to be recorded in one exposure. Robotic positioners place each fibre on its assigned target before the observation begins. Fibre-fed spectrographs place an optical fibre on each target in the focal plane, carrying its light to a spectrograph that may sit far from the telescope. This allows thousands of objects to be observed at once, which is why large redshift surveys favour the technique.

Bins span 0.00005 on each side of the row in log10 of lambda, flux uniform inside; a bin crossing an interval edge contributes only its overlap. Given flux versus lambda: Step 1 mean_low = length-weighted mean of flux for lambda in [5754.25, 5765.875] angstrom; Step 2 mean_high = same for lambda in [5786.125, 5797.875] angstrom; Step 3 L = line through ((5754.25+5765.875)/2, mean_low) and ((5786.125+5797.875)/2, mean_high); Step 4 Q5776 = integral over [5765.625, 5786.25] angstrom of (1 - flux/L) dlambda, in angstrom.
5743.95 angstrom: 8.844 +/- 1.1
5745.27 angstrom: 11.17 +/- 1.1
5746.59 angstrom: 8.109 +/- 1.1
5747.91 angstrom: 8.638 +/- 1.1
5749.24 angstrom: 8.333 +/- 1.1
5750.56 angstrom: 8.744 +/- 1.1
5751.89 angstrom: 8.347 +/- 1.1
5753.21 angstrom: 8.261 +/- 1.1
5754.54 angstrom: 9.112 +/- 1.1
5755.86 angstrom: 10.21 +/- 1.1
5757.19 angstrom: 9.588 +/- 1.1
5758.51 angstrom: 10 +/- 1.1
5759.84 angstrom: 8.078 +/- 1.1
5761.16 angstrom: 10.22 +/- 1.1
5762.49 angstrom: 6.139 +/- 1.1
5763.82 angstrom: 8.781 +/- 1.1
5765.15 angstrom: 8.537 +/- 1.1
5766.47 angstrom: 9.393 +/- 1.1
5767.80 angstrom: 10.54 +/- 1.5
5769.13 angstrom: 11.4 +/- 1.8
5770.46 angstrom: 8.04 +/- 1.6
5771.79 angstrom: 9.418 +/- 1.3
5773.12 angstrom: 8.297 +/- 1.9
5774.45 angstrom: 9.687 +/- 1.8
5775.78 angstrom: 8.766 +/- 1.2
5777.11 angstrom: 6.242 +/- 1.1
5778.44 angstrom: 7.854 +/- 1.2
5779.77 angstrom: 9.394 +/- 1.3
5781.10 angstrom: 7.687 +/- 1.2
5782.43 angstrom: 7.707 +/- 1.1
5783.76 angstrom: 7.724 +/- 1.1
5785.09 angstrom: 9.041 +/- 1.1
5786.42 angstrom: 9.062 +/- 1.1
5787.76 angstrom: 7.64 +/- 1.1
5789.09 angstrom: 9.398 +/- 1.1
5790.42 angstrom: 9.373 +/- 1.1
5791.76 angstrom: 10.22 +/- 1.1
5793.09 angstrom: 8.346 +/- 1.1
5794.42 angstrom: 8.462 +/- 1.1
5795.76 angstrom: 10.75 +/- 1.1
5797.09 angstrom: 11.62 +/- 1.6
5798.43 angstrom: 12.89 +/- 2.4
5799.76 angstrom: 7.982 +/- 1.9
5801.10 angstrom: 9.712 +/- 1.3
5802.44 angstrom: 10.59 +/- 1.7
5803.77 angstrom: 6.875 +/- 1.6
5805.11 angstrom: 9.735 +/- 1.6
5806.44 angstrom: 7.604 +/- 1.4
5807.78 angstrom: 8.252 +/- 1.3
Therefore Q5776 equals 1.0 angstrom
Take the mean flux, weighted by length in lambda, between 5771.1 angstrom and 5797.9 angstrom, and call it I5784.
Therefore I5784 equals 8.86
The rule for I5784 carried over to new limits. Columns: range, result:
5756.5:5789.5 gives 8.74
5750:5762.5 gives 9.01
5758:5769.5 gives 9.16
